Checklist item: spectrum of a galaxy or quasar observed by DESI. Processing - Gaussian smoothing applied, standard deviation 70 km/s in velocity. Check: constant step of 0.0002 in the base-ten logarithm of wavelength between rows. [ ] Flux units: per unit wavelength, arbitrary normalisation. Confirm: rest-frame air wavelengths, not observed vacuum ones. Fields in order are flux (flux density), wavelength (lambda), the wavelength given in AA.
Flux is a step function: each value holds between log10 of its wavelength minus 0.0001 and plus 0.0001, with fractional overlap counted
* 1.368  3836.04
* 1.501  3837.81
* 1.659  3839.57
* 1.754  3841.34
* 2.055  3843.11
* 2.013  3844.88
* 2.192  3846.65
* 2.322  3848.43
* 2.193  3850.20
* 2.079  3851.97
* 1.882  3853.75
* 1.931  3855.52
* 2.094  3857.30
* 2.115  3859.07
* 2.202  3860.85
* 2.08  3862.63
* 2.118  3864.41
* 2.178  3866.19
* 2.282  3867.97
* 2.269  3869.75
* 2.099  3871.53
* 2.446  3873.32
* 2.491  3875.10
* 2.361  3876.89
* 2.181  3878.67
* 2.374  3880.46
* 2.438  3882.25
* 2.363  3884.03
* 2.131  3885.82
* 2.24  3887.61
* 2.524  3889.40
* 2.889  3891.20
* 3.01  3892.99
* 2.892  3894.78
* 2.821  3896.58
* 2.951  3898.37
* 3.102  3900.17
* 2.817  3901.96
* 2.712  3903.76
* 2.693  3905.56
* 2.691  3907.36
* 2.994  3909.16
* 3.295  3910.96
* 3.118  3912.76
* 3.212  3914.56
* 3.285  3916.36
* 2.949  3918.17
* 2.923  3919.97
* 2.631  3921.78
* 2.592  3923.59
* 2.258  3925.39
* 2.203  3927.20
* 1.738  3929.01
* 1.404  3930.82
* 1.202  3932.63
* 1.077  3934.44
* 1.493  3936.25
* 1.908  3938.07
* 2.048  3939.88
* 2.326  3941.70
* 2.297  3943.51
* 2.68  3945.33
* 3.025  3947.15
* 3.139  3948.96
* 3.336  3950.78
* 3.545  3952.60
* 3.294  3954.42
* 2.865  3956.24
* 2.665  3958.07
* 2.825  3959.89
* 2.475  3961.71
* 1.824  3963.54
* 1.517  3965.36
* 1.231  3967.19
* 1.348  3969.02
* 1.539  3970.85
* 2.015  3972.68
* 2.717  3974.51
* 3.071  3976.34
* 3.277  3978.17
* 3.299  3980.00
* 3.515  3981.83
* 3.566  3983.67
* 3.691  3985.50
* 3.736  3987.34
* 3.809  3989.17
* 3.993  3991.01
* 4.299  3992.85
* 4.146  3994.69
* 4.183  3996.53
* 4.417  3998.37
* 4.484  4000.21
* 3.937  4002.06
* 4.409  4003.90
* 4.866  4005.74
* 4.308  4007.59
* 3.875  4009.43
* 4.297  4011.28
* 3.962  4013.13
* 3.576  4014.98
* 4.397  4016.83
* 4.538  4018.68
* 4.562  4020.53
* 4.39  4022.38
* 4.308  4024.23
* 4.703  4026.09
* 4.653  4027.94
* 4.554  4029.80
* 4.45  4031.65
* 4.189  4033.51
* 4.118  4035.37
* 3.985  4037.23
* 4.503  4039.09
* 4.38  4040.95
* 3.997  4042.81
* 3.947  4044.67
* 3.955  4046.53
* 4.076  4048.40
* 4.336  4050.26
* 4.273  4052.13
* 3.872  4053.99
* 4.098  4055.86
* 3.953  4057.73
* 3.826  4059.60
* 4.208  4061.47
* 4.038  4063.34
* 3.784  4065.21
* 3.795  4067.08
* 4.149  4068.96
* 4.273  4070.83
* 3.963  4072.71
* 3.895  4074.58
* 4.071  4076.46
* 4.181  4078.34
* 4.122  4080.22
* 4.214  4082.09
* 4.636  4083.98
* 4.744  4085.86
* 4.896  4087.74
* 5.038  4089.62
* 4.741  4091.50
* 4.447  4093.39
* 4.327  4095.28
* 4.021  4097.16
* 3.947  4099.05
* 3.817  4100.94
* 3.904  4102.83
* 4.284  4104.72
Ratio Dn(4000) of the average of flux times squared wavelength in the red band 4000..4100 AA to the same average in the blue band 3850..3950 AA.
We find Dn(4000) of 1.9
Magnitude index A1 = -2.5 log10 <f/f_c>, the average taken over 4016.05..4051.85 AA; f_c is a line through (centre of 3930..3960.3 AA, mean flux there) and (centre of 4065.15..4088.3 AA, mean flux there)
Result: -0.191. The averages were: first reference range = 2.42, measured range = 4.32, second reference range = 4.21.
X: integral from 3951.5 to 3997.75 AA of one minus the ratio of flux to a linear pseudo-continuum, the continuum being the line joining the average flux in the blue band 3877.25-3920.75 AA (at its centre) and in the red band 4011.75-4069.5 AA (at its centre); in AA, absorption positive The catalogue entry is 7.2 AA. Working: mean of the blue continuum 2.77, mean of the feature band 2.99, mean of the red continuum 4.18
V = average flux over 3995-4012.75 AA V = 4.29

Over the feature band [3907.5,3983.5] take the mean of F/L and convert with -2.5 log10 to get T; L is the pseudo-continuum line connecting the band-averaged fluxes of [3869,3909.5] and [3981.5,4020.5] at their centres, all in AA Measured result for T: 0.31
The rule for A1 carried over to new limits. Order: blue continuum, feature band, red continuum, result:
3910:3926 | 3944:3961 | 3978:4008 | 0.14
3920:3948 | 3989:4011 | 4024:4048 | -0.21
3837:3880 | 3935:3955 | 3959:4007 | 0.12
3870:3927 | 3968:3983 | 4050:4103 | 0.27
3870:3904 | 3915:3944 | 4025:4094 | 0.34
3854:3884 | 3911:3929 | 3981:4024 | 0.07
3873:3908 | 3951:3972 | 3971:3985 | 0.25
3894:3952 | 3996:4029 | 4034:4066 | -0.19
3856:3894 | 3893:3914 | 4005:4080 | -0.11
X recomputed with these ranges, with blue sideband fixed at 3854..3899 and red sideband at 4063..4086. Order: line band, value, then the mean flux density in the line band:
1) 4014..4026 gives -2.24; 4.32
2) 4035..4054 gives -1.41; 4.15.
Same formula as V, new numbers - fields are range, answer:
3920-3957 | 2.37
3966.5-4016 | 3.55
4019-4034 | 4.49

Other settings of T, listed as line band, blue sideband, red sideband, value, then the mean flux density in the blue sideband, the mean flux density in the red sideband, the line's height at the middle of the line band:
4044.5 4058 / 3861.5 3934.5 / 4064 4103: -0.037 mag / 2.5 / 4.24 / 3.94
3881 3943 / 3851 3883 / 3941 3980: -0.062 mag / 2.2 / 2.54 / 2.37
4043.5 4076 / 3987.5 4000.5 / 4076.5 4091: 0.102 mag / 4.15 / 4.53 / 4.43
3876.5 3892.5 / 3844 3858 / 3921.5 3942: -0.202 mag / 2.09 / 1.87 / 2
